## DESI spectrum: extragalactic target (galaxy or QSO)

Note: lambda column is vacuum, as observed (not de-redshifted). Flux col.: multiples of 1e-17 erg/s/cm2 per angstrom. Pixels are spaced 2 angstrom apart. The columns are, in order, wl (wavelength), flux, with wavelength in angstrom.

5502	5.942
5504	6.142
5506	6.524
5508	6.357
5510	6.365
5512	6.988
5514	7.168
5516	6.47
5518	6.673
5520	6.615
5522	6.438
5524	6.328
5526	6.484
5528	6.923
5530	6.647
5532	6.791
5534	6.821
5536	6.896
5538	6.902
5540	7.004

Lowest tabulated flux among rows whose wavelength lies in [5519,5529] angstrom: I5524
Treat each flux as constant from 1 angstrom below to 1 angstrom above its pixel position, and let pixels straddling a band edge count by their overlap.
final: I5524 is 6.328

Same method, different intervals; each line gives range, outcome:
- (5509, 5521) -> 6.365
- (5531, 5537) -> 6.791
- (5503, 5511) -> 6.142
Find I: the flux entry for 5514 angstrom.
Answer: 7.168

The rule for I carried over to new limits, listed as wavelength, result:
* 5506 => 6.524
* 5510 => 6.365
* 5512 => 6.988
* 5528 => 6.923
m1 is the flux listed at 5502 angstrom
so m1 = 5.942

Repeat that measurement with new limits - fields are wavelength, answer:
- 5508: 6.357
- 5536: 6.896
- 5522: 6.438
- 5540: 7.004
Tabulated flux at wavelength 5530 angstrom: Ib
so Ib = 6.647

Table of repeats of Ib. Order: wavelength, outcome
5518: 6.673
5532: 6.791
